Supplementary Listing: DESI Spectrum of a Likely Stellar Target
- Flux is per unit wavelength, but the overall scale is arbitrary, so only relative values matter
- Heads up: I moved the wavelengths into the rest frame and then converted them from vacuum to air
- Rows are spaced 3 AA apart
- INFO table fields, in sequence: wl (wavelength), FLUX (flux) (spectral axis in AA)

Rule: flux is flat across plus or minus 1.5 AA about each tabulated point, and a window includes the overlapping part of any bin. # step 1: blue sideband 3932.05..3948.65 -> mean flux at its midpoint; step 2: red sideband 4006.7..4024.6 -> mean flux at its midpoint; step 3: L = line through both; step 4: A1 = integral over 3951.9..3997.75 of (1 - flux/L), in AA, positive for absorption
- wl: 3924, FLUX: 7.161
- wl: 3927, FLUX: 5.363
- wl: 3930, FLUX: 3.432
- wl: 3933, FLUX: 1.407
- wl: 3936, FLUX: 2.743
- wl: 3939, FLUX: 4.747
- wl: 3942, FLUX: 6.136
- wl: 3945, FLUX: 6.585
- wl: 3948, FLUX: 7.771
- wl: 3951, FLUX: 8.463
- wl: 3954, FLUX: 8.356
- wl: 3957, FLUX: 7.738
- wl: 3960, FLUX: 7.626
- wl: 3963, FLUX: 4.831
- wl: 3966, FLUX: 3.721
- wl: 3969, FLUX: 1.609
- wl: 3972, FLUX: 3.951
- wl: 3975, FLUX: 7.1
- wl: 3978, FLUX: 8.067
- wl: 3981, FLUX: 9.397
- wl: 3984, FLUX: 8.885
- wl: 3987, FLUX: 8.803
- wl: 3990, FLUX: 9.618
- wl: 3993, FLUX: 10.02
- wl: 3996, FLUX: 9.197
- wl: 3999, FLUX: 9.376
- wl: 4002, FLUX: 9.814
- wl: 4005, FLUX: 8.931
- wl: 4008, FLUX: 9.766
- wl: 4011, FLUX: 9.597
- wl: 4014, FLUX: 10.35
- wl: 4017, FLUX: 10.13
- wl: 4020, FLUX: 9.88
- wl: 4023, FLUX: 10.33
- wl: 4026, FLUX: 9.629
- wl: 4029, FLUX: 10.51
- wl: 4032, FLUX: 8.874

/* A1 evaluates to -0.3 AA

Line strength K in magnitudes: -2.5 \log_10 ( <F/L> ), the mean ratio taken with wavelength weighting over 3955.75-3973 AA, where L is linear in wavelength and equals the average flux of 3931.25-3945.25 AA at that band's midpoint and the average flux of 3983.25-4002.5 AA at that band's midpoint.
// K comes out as 0.29 mag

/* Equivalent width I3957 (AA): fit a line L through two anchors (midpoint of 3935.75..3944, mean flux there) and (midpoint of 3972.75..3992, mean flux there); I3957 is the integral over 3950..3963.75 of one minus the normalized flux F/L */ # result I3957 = -2.6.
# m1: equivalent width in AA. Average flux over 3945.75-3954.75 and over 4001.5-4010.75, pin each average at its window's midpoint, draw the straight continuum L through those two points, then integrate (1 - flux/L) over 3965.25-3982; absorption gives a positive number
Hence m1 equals 5.9 AA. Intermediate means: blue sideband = 8.05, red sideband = 9.48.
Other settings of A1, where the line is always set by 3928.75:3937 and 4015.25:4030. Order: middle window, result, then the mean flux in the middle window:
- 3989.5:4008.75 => -3.5 AA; 9.52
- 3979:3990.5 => -3.7 AA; 9.09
